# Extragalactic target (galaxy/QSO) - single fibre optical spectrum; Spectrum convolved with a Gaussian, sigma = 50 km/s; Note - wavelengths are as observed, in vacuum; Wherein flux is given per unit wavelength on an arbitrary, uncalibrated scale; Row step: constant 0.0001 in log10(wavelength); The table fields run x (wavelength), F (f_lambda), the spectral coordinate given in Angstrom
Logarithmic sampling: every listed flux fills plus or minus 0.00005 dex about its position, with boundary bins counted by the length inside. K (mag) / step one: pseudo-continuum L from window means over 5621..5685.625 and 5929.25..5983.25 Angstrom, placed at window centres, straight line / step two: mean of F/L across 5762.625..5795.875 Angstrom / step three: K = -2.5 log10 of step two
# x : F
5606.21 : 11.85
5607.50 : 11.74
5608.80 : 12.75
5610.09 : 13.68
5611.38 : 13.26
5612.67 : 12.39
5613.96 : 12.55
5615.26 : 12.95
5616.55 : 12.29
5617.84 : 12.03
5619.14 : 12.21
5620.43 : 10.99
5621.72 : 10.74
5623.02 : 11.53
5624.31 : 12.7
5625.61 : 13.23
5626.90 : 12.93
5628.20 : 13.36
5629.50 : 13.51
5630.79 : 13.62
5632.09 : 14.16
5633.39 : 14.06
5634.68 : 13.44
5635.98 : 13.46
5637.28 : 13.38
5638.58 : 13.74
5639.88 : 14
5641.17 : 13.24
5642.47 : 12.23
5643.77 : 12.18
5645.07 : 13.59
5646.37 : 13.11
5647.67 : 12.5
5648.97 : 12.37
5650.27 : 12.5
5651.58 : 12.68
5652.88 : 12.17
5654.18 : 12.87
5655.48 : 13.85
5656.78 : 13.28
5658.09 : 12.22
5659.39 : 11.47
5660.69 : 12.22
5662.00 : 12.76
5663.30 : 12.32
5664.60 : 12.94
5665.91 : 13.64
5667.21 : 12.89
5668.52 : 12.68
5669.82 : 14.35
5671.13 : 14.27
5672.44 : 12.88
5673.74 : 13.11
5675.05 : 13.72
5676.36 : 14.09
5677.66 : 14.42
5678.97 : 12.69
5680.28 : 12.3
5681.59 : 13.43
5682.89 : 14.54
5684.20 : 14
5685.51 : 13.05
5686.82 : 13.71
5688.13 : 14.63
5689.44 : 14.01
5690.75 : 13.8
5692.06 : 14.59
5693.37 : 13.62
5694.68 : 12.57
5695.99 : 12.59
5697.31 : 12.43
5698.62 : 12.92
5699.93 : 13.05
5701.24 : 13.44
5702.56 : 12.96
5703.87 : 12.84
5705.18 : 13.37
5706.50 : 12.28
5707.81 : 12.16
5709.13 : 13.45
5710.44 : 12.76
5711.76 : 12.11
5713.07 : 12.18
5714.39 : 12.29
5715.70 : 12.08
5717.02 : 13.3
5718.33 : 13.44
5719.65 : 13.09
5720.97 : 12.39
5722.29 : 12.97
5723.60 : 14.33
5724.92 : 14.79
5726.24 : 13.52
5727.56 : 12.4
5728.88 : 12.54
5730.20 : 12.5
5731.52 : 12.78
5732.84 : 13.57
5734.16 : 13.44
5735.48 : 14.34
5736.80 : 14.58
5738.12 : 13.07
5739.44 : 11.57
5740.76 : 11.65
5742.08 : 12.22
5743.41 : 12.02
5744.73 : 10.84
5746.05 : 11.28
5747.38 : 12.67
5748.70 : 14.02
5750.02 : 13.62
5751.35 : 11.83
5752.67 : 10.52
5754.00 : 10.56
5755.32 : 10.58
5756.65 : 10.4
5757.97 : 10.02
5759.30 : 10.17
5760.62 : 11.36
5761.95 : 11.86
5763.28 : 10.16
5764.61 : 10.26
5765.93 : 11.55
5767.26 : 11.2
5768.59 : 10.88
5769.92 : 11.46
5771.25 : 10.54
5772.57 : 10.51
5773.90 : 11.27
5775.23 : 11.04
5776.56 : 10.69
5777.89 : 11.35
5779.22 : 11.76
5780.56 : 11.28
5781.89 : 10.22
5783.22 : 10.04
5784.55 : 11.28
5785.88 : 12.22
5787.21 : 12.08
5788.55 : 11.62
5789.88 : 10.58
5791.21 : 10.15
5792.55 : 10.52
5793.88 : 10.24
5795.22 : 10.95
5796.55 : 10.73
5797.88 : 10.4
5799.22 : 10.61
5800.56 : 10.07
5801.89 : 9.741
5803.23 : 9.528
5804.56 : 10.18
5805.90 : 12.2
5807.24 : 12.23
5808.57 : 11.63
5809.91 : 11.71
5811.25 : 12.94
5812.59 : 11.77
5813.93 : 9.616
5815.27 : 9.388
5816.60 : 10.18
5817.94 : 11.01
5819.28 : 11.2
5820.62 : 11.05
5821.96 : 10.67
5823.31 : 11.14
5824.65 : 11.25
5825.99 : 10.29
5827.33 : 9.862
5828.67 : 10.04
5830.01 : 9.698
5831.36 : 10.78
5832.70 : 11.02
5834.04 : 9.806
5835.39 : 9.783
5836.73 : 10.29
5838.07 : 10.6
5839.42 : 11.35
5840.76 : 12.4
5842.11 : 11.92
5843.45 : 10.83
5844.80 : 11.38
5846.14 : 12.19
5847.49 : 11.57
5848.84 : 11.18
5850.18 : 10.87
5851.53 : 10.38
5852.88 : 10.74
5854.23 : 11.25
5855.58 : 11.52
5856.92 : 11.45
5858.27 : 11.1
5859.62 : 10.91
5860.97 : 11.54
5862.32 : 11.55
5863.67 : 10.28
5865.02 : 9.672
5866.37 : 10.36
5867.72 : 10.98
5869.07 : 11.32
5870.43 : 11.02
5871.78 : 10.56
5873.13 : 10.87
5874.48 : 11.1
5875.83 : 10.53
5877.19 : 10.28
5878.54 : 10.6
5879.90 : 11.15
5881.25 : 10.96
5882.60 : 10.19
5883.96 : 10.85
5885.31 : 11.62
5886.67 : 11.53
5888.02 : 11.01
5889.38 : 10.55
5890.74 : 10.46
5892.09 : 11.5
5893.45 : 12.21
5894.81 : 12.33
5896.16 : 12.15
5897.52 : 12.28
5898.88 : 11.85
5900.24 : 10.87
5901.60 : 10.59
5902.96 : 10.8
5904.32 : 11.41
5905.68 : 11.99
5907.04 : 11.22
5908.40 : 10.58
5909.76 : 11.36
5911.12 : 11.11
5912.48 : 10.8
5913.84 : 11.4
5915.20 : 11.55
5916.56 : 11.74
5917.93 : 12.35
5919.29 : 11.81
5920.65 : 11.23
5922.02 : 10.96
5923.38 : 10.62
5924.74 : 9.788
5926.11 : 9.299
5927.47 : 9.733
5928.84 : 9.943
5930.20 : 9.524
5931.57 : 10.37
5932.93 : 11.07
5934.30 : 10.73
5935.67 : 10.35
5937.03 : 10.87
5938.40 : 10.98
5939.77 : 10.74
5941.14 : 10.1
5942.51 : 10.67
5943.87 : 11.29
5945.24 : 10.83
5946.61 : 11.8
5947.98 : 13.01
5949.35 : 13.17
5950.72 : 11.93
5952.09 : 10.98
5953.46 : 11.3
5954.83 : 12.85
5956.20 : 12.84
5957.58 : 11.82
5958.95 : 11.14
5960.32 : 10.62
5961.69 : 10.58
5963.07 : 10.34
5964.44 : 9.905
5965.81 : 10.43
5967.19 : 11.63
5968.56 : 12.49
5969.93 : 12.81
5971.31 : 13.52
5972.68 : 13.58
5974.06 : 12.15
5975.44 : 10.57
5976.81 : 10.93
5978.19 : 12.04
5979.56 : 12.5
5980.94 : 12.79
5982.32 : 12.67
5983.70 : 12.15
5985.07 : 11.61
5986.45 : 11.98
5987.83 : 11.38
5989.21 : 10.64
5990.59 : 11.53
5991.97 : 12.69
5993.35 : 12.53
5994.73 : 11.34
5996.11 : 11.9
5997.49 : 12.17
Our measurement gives 0.14 mag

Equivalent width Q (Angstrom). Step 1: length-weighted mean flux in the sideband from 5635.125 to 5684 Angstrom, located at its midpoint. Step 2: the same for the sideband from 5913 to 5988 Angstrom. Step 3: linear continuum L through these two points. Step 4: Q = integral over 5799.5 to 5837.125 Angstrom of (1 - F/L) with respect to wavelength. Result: 4.6 Angstrom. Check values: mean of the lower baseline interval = 13.1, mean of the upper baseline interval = 11.4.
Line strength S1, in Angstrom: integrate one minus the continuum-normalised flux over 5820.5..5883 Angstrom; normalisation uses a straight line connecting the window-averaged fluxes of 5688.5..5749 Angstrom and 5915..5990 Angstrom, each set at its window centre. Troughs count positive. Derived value 6.11 Angstrom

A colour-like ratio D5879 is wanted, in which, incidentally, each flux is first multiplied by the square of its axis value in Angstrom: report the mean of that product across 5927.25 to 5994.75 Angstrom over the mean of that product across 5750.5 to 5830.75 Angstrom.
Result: 1.1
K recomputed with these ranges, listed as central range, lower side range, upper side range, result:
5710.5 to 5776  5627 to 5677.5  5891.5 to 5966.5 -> 0.04 mag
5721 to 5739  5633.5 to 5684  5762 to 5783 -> -0.14 mag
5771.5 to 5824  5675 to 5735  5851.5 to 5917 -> 0.11 mag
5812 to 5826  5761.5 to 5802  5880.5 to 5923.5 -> 0.03 mag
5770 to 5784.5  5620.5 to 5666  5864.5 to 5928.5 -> 0.09 mag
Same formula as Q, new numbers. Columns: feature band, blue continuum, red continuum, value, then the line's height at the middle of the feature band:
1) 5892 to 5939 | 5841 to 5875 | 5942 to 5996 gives 1.5 Angstrom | 11.4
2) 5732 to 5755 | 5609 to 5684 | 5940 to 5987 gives 0.3 Angstrom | 12.6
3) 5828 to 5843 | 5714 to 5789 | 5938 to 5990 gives 1.4 Angstrom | 11.8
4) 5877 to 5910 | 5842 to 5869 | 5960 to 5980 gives 0.1 Angstrom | 11.3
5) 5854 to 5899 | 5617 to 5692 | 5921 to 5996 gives 2.8 Angstrom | 11.8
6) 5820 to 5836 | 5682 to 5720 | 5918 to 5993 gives 2.4 Angstrom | 12.3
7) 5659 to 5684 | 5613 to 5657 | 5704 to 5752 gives -0.8 Angstrom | 12.8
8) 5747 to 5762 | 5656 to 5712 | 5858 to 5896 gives 1.2 Angstrom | 12.4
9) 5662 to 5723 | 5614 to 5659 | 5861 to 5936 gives -3.6 Angstrom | 12.4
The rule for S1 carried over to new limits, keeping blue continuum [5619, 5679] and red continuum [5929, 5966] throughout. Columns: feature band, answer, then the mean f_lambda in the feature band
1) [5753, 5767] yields 1.81 Angstrom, 10.7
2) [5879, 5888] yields 0.38 Angstrom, 11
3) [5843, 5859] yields 0.70 Angstrom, 11.2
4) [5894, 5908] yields -0.16 Angstrom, 11.5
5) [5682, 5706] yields -1.38 Angstrom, 13.4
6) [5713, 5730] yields -0.68 Angstrom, 13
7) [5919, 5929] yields 0.77 Angstrom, 10.4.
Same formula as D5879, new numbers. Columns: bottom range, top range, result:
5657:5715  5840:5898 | 0.90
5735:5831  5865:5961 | 1.04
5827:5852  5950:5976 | 1.12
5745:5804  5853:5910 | 1.05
